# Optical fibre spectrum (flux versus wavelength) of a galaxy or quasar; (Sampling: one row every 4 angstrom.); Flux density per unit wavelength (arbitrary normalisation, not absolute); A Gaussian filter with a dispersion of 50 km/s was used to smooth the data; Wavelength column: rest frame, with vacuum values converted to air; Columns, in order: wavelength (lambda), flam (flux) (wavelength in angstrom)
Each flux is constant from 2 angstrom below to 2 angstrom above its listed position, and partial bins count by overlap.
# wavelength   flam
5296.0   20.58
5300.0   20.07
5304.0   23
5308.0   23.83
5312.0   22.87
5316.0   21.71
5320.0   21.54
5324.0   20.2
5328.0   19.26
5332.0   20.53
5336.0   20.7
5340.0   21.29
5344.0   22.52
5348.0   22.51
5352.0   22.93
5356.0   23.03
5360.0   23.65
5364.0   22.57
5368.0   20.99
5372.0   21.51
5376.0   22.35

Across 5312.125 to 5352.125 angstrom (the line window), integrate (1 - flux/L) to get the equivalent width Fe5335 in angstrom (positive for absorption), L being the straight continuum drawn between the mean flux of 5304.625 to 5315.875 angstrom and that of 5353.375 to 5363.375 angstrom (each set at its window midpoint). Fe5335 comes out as 3.11 angstrom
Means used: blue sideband 23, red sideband 23.2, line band 21.3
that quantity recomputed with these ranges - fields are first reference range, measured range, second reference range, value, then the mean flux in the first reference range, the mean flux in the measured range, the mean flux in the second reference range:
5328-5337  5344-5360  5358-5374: -1.1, 20.3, 22.9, 22.2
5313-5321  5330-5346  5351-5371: 0.7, 21.8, 21.3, 22.6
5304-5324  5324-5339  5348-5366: 1.6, 22.3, 20.2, 23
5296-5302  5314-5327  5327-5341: -0.4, 20.2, 21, 20.5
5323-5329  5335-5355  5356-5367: -0.6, 19.7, 22.1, 22.9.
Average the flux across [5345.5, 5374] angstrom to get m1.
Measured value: 22.5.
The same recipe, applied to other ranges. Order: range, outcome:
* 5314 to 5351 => 21.2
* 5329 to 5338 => 20.5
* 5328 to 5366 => 22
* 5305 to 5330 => 21.6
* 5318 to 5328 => 20.5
